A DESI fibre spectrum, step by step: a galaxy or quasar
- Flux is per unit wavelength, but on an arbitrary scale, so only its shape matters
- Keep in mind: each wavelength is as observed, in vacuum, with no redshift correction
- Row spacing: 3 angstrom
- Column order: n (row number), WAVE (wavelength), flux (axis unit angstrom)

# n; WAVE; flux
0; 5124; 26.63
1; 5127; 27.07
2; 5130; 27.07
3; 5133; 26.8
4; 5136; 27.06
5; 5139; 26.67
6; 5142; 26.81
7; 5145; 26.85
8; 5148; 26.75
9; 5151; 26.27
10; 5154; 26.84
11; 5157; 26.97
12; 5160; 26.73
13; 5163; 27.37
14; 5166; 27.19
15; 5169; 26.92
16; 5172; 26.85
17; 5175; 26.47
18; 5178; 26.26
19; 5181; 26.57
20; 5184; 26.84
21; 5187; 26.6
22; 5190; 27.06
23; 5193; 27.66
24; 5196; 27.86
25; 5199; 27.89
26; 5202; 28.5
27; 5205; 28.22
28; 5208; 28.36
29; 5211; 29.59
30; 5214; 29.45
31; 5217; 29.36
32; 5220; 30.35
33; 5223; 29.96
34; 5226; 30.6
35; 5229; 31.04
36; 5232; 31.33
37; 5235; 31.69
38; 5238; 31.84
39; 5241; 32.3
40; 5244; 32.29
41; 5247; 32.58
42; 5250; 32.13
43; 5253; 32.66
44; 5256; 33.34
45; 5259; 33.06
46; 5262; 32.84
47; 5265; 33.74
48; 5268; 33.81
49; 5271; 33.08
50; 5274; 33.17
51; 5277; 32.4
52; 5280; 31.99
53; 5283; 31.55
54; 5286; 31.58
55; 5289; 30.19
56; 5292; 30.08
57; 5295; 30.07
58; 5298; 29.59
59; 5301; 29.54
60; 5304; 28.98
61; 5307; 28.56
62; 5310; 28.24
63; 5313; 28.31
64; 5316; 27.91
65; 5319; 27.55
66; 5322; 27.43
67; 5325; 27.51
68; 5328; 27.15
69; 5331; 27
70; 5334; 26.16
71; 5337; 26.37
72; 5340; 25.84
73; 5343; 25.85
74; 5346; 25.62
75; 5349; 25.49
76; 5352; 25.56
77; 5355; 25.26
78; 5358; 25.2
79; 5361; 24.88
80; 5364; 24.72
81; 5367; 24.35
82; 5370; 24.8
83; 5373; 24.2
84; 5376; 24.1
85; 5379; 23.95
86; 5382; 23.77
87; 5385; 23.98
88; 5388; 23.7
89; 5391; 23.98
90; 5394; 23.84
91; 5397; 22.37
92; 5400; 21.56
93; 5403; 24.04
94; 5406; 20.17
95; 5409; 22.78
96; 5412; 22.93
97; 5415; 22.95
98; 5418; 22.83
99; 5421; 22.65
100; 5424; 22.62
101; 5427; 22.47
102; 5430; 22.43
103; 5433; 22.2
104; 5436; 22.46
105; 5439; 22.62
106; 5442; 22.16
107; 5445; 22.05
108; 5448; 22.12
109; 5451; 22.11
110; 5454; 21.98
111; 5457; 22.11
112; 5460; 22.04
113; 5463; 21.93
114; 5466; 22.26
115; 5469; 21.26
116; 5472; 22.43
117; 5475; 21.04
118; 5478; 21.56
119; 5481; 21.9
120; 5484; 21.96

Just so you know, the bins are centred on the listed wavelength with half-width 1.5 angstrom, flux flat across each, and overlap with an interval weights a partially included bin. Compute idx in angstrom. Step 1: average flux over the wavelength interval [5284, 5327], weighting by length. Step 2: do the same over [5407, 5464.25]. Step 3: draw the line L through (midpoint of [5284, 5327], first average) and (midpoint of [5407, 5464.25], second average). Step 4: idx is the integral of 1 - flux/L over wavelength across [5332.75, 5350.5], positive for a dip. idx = 0.8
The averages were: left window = 29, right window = 22.4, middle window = 25.9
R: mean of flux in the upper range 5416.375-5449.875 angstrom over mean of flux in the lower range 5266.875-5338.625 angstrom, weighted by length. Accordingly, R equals 0.8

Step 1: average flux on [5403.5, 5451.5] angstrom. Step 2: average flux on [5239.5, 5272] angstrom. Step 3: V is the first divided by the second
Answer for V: 0.7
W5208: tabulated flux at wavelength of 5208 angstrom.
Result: 28.36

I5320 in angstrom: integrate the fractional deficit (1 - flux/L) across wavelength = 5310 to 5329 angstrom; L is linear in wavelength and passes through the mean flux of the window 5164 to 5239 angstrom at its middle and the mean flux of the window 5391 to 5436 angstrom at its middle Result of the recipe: -1.9 angstrom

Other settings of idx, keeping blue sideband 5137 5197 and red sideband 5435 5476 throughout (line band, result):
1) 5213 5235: -3.8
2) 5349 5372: -1.3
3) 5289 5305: -3.3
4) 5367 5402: -0.7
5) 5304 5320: -2.5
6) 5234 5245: -2.7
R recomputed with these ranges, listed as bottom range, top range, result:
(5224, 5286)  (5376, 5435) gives 0.71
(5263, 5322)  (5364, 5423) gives 0.77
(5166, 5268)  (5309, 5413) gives 0.84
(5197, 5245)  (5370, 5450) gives 0.76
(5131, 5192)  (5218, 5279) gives 1.20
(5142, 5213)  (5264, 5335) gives 1.09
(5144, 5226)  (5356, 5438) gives 0.84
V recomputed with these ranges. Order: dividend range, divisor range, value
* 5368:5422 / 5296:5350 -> 0.85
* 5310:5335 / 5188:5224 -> 0.96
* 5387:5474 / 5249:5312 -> 0.71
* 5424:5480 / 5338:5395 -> 0.89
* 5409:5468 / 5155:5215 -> 0.81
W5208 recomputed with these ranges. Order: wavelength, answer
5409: 22.78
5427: 22.47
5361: 24.88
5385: 23.98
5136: 27.06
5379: 23.95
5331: 27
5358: 25.2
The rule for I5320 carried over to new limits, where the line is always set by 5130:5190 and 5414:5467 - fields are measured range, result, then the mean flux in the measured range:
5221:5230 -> -1.7 angstrom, 30.5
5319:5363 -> -4.1 angstrom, 26.1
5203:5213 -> -1.0 angstrom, 28.7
